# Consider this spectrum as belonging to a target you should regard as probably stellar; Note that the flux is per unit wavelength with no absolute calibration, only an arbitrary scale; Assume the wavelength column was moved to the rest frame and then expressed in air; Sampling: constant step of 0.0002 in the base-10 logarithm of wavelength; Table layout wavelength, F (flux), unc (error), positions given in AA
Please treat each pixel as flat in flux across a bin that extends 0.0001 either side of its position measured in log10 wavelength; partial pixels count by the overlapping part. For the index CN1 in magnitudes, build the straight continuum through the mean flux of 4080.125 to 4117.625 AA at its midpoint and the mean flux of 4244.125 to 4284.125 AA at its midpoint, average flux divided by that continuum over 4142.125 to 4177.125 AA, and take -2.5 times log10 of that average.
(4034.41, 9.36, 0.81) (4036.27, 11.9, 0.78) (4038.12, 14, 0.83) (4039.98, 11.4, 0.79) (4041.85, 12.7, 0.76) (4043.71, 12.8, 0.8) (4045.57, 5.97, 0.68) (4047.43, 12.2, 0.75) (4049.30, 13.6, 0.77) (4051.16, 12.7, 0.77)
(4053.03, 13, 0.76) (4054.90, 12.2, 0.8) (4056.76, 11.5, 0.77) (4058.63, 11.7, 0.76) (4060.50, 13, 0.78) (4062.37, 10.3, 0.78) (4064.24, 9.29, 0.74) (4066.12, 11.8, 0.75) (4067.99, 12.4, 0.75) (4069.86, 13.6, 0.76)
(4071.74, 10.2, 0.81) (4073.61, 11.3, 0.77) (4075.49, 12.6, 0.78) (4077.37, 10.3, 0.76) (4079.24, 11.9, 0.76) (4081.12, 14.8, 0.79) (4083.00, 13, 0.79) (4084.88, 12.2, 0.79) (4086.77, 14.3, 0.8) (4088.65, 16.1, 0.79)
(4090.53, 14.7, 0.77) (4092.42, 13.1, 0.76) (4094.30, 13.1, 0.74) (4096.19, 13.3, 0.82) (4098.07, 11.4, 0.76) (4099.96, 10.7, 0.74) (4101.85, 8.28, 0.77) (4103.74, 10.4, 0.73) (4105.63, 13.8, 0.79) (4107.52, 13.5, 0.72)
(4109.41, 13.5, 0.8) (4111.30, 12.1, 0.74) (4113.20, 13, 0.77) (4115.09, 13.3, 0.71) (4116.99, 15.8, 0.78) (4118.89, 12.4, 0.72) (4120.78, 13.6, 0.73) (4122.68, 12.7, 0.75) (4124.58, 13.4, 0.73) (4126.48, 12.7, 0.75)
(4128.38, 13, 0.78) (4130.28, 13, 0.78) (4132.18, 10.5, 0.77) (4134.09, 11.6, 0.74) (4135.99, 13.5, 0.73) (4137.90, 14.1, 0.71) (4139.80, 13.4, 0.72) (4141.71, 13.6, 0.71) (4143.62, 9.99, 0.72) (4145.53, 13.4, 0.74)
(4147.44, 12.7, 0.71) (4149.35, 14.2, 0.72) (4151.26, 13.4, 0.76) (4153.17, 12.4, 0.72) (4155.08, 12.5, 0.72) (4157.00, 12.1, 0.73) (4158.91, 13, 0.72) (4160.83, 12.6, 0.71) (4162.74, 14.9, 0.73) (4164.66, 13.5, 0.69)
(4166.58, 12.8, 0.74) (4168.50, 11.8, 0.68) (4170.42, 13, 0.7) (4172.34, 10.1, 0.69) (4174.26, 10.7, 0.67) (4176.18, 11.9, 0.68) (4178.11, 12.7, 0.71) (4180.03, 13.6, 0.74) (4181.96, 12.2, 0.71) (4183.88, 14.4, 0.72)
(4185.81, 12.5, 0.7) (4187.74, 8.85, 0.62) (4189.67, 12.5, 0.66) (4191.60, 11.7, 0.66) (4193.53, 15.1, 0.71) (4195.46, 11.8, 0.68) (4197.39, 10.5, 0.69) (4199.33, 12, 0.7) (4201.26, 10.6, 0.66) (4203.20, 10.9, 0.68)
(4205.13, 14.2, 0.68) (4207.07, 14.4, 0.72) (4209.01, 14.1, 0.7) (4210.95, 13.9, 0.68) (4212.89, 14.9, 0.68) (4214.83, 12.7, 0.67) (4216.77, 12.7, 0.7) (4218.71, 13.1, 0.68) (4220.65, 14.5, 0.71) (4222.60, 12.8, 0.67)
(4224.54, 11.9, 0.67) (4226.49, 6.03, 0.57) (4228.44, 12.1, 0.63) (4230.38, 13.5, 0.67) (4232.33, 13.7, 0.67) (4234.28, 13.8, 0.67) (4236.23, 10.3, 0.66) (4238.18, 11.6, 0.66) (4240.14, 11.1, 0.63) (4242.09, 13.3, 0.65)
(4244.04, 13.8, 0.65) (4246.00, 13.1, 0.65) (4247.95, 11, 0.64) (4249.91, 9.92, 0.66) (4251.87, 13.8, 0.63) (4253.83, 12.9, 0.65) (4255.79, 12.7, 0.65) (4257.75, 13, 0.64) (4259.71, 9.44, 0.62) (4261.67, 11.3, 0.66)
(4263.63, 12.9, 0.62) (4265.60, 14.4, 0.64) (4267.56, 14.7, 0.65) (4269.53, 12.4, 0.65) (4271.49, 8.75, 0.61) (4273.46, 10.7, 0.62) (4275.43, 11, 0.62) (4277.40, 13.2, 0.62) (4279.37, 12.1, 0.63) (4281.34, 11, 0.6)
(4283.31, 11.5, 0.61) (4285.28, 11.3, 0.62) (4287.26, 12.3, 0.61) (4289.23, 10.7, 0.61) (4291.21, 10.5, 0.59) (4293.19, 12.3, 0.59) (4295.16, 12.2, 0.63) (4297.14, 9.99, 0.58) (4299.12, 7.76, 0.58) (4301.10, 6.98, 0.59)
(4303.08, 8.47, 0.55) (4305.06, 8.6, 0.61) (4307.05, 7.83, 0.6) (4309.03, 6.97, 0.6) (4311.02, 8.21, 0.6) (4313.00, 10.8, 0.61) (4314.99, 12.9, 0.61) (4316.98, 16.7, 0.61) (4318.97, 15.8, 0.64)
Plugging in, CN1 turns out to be 0.01 mag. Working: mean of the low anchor 13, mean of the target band 12.5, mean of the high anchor 12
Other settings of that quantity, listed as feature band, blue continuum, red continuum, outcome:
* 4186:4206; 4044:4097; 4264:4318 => -0.030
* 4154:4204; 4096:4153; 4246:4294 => 0.011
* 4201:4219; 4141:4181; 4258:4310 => -0.119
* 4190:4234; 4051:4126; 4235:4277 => -0.040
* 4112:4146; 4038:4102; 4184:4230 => -0.057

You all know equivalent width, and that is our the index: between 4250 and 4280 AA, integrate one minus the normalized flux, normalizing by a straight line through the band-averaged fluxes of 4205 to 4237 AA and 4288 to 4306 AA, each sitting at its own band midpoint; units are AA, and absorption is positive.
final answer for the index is -3.0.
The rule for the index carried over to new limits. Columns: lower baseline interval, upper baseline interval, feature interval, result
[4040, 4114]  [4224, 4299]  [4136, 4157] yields -1.57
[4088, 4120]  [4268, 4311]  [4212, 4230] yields -1.73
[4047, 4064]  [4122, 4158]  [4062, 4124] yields -0.65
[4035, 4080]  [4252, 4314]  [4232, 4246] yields -1.81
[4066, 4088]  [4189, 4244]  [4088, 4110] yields -0.26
